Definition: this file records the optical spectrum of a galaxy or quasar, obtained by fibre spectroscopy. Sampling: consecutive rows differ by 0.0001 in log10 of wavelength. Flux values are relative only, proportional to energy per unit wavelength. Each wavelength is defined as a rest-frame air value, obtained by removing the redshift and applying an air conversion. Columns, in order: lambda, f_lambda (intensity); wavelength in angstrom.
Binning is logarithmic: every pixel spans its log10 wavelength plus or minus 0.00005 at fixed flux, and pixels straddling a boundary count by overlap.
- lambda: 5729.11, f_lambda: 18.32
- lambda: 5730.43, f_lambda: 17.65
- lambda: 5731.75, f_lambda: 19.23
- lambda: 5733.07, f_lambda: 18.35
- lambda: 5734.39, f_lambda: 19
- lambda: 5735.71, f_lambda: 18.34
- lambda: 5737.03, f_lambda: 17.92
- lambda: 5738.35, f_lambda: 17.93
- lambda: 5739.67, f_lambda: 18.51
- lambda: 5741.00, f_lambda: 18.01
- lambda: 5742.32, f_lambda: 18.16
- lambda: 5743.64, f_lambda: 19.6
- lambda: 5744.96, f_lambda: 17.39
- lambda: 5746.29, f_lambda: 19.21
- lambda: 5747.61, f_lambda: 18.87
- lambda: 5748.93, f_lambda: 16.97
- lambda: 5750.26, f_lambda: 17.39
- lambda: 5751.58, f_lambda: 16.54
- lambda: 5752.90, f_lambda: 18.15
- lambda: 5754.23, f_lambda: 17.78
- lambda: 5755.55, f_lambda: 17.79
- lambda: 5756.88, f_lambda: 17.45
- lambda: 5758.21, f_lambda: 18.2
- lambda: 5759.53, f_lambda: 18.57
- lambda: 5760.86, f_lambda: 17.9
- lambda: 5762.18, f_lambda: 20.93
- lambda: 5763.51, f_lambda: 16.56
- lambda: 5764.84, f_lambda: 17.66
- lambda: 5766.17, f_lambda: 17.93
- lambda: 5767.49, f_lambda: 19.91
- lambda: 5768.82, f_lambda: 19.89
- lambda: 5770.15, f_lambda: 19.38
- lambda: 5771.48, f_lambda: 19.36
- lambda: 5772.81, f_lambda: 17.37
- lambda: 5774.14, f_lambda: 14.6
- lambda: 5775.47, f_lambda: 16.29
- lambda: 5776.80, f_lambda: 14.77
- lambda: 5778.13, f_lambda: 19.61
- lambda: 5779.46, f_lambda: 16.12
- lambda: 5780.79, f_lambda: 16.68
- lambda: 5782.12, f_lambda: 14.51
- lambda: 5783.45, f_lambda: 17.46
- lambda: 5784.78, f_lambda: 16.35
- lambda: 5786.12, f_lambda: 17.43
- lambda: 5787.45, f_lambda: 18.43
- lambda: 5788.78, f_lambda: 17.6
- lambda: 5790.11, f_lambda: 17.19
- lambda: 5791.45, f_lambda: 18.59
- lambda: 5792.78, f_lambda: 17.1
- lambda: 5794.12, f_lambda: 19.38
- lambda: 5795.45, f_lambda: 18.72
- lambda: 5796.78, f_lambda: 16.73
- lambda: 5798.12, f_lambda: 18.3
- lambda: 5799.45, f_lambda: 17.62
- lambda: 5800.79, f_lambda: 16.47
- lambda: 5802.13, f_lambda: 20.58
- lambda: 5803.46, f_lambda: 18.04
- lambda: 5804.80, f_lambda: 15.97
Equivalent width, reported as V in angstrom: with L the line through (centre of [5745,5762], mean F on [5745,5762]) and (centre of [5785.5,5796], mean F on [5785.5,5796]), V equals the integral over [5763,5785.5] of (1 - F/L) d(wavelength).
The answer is 0.9 angstrom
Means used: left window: 18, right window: 18.1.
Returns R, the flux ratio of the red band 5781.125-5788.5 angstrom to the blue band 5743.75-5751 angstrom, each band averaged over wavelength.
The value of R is 0.9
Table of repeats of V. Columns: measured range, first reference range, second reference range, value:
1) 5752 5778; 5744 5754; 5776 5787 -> -1.0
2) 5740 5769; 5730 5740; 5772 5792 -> -0.7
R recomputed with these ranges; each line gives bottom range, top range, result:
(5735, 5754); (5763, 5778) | 0.98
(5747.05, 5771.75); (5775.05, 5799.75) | 0.95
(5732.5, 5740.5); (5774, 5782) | 0.89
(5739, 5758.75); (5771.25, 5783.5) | 0.92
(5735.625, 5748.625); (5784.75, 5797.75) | 0.97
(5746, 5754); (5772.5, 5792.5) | 0.95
